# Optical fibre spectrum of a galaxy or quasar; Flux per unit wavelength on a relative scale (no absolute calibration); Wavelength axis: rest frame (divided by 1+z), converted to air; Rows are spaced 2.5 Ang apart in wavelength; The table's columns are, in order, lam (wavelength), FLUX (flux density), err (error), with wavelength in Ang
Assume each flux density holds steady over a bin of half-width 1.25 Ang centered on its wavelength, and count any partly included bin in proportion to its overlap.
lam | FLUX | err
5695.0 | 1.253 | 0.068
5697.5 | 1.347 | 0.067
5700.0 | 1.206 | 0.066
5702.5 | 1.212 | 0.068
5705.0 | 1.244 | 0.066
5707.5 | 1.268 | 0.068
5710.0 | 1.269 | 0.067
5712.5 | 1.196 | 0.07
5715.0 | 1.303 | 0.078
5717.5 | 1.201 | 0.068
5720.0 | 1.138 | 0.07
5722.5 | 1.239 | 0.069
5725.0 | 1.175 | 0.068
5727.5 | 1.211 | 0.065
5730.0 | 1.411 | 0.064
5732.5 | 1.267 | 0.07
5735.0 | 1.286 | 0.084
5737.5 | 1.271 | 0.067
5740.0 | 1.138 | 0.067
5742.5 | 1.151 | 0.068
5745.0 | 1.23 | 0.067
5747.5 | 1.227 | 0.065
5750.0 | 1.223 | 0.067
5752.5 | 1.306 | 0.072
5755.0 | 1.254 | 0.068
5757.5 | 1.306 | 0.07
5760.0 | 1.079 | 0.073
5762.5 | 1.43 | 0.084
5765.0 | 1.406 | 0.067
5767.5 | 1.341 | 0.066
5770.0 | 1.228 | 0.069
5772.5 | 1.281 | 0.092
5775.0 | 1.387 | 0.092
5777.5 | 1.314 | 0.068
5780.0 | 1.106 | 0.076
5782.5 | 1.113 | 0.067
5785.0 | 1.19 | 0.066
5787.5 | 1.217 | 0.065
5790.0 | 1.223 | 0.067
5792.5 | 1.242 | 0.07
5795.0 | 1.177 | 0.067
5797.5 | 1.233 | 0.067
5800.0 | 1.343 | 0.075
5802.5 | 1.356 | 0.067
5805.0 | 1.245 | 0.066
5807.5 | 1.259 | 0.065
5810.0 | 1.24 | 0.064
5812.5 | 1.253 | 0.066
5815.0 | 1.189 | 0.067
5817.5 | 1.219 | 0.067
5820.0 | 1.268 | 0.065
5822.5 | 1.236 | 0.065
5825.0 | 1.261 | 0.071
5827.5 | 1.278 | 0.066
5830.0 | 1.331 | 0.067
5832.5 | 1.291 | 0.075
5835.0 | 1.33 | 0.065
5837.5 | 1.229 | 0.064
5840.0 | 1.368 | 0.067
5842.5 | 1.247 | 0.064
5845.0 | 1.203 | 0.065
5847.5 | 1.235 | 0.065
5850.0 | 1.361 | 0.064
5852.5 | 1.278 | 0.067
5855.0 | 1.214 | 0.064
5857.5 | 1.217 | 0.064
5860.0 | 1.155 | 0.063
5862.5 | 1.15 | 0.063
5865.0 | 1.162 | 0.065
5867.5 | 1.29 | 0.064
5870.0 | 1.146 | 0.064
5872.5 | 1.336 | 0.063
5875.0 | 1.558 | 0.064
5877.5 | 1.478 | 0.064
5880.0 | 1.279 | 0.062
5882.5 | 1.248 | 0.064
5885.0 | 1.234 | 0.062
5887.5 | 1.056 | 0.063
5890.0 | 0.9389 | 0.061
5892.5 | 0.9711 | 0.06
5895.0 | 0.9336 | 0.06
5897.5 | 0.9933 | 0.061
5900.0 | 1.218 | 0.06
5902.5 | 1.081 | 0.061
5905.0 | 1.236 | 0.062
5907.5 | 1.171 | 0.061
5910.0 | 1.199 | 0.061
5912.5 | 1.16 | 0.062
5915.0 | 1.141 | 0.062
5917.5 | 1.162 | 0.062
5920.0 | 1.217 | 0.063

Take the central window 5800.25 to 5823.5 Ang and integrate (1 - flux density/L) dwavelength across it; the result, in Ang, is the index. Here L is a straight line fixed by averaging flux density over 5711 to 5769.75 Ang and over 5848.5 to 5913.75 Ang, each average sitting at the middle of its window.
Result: -0.6 Ang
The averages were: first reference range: 1.25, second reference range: 1.19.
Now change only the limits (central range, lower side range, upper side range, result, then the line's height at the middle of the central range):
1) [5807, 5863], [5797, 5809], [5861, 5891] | 0.6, 1.27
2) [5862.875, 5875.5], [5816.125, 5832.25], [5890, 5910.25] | -1.2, 1.16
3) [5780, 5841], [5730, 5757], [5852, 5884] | 0.4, 1.26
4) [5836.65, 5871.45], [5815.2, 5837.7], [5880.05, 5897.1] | -1.5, 1.18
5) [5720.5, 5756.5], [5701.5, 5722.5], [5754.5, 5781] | 0.5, 1.26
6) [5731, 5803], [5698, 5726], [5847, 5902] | -2.0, 1.22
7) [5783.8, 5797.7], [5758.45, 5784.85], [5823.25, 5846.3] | 0.6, 1.27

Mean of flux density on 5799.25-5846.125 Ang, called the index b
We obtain 1.27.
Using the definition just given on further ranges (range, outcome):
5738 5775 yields 1.26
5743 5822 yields 1.25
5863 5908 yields 1.18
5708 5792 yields 1.25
